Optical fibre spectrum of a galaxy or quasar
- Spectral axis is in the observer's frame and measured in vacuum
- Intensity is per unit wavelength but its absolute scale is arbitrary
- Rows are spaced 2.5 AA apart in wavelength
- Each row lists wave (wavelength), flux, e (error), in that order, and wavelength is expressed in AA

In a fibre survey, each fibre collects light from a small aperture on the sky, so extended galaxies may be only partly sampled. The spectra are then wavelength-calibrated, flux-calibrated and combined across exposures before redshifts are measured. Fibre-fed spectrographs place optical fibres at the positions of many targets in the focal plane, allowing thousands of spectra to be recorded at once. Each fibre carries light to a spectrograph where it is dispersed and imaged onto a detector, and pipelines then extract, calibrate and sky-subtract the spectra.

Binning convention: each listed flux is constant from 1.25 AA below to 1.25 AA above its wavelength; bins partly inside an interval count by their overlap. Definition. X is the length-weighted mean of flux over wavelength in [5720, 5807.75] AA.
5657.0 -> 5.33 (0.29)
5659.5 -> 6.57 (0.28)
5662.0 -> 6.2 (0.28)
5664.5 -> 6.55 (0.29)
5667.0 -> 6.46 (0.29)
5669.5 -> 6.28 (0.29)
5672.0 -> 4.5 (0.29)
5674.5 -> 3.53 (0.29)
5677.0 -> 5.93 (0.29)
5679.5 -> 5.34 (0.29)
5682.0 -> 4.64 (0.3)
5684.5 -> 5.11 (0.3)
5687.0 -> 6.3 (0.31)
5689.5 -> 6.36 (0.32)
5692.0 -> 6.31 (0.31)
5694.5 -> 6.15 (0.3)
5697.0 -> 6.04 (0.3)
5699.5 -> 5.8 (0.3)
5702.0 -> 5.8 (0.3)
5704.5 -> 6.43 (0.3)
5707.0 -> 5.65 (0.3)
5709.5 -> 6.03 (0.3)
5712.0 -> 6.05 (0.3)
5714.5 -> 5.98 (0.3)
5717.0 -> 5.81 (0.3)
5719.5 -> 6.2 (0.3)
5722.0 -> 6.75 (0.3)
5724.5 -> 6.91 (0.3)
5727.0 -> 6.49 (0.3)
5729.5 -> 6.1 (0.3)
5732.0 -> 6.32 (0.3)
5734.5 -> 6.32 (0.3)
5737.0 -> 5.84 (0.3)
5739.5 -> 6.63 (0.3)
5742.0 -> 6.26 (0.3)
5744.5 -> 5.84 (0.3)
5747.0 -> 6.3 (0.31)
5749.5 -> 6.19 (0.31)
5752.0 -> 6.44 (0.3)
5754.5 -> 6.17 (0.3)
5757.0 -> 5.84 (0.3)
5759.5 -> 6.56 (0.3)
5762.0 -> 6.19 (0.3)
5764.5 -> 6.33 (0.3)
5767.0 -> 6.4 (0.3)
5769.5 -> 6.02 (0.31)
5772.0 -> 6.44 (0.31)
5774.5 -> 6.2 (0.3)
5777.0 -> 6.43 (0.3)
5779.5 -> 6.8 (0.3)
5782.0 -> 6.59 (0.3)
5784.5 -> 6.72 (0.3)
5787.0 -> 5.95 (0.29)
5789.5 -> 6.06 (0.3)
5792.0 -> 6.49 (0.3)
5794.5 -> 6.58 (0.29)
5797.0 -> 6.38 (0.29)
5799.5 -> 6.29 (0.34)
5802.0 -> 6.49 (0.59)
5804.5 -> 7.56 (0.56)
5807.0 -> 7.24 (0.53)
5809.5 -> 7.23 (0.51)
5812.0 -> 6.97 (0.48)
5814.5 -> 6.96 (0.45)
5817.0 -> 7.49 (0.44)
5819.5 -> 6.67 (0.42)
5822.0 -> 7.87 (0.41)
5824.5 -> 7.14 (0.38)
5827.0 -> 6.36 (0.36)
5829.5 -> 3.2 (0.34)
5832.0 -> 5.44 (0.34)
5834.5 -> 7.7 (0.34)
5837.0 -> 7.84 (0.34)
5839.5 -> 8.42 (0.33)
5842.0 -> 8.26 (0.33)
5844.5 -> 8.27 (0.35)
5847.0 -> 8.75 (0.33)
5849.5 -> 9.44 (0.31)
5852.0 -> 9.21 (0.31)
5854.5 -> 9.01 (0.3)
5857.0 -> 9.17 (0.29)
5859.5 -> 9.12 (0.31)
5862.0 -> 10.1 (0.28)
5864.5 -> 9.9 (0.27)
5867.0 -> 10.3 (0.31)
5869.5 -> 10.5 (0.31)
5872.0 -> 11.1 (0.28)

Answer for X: 6.4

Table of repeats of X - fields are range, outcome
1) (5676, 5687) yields 5.36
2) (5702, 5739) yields 6.2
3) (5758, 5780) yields 6.35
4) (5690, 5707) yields 6.07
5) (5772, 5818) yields 6.68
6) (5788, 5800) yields 6.36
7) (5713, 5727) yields 6.34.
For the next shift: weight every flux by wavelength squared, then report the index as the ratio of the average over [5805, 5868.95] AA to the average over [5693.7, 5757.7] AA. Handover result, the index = 1.34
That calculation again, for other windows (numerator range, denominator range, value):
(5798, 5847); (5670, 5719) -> 1.30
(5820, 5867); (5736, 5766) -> 1.35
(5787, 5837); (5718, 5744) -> 1.08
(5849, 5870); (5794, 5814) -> 1.43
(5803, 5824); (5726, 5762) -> 1.19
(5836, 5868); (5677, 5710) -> 1.64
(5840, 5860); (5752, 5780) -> 1.45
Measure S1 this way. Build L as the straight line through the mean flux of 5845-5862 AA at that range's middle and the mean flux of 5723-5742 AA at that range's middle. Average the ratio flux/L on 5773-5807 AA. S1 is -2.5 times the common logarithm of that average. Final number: 0.18 mag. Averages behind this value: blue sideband 6.37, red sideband 9.15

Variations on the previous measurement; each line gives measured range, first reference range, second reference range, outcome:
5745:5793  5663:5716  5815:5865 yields 0.097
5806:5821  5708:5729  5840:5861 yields 0.150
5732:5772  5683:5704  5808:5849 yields 0.047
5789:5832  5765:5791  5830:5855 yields 0.090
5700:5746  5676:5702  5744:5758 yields -0.034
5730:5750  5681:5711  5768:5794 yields -0.011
